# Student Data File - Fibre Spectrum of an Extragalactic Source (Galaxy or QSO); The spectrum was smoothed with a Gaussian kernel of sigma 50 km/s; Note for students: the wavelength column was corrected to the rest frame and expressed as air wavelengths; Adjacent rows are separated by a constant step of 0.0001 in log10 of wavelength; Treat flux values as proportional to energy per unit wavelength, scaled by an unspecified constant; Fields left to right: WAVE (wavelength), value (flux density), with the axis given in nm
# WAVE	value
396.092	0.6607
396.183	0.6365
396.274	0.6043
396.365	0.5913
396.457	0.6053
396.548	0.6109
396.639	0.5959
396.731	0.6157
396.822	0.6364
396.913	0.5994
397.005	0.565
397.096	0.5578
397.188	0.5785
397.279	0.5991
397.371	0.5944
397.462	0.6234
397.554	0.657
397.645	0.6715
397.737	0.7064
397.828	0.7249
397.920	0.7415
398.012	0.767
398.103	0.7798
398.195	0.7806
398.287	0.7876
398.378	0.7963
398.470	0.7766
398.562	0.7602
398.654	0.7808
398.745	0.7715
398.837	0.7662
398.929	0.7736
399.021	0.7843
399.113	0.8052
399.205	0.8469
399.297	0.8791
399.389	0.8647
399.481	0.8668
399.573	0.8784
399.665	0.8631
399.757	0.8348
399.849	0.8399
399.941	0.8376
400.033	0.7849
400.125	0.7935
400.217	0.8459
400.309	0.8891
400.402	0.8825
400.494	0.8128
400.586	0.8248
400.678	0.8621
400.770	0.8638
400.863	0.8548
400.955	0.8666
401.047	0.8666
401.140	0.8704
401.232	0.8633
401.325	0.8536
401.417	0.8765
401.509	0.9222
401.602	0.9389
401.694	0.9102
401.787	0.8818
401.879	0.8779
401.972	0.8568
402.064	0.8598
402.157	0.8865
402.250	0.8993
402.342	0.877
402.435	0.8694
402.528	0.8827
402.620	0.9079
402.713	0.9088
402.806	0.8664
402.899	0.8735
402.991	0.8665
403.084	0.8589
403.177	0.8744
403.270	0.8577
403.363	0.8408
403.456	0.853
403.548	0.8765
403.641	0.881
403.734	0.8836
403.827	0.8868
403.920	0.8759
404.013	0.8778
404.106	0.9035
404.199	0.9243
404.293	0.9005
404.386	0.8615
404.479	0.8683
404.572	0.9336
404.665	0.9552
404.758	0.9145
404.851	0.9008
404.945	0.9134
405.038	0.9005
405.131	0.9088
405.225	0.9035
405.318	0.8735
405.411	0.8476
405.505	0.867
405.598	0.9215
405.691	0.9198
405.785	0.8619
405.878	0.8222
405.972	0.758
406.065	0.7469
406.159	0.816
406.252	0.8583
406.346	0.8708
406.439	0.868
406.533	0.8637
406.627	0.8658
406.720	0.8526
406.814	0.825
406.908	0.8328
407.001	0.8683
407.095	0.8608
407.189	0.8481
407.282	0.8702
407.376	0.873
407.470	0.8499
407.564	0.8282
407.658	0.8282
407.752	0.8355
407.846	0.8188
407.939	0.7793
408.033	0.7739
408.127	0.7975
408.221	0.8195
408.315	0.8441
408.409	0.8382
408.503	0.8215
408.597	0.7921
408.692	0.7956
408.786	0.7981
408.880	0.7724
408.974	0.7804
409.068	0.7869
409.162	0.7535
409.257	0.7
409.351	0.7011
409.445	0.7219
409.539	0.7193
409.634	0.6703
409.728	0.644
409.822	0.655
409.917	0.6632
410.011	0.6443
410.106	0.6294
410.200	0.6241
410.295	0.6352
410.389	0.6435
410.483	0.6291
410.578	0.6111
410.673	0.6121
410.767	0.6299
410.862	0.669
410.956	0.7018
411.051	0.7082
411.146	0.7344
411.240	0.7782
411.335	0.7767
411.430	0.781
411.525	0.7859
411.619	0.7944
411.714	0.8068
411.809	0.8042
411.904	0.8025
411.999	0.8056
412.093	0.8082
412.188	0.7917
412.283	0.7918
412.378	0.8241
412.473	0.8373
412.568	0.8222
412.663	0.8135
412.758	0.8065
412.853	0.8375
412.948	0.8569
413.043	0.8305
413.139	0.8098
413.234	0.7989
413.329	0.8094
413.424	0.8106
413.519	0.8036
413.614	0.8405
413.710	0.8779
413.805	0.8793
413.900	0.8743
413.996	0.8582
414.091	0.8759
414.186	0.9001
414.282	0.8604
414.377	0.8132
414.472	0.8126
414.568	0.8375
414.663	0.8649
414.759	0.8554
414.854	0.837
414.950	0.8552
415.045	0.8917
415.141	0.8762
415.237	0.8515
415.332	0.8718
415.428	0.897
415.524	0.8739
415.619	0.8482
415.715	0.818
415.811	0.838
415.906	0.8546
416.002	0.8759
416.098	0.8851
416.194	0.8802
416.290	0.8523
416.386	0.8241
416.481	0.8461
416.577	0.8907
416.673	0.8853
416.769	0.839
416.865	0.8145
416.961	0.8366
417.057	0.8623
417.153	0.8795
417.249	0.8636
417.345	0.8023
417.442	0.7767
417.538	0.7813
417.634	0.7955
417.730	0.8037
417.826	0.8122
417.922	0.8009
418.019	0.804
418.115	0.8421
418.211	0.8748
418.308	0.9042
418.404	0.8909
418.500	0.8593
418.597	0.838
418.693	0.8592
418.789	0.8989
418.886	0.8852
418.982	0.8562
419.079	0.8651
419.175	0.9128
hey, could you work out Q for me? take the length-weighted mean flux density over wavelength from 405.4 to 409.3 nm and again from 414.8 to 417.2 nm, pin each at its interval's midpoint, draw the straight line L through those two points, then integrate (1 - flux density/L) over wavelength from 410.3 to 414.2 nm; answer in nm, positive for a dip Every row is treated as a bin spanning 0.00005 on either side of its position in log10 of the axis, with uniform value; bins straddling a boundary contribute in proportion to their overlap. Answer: 0.29 nm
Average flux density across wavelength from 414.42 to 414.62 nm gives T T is 0.827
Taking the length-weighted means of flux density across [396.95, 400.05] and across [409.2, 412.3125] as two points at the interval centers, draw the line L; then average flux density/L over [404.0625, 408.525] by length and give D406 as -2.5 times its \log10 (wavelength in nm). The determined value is -0.181 mag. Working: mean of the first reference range 0.754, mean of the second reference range 0.711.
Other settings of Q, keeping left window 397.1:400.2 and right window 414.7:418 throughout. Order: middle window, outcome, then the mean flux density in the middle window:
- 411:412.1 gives 0.06 nm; 0.781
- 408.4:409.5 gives 0.06 nm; 0.769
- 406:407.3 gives -0.07 nm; 0.845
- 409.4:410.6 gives 0.24 nm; 0.654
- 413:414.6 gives -0.01 nm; 0.841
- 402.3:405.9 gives -0.44 nm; 0.886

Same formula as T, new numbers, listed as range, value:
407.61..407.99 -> 0.816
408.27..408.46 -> 0.841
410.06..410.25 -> 0.627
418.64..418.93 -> 0.881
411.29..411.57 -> 0.78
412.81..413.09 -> 0.842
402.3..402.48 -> 0.871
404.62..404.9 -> 0.922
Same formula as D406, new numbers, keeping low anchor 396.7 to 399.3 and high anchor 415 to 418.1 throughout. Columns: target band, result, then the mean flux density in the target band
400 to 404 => -0.17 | 0.87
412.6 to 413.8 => -0.01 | 0.826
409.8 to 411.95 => 0.15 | 0.701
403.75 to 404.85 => -0.19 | 0.9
